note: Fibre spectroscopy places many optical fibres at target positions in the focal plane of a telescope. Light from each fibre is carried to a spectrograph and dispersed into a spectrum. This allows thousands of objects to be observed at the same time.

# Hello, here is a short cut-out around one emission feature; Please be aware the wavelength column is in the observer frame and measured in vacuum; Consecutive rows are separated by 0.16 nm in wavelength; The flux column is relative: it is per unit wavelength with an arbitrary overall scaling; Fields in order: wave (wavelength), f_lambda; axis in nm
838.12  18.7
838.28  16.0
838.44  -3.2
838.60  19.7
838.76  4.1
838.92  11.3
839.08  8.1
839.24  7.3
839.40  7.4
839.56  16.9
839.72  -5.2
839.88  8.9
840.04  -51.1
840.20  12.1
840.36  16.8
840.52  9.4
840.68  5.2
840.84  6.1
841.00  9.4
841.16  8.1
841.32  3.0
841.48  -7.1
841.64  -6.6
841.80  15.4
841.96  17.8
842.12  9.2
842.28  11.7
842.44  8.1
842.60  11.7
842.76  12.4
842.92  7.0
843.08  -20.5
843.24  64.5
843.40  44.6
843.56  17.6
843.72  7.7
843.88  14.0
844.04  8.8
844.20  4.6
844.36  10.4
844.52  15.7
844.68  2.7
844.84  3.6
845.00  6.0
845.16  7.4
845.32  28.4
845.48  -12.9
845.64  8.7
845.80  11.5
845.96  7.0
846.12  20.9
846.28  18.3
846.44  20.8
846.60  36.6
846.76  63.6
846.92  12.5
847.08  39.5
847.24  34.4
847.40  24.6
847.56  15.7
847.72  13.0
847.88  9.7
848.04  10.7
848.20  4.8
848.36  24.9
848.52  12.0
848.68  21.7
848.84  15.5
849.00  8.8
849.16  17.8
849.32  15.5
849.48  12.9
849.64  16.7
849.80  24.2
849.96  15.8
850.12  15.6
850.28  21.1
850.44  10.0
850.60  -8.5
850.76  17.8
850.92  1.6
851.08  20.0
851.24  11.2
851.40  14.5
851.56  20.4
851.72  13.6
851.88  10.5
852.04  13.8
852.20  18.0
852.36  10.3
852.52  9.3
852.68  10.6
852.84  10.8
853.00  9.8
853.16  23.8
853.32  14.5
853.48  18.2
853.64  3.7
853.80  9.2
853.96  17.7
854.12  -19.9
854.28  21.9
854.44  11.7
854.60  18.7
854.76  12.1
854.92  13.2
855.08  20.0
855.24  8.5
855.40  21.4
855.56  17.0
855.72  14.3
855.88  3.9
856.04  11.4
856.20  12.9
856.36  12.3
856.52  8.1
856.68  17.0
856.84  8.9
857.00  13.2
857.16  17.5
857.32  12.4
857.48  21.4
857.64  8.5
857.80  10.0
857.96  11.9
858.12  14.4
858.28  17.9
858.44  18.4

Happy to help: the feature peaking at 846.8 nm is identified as H-gamma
